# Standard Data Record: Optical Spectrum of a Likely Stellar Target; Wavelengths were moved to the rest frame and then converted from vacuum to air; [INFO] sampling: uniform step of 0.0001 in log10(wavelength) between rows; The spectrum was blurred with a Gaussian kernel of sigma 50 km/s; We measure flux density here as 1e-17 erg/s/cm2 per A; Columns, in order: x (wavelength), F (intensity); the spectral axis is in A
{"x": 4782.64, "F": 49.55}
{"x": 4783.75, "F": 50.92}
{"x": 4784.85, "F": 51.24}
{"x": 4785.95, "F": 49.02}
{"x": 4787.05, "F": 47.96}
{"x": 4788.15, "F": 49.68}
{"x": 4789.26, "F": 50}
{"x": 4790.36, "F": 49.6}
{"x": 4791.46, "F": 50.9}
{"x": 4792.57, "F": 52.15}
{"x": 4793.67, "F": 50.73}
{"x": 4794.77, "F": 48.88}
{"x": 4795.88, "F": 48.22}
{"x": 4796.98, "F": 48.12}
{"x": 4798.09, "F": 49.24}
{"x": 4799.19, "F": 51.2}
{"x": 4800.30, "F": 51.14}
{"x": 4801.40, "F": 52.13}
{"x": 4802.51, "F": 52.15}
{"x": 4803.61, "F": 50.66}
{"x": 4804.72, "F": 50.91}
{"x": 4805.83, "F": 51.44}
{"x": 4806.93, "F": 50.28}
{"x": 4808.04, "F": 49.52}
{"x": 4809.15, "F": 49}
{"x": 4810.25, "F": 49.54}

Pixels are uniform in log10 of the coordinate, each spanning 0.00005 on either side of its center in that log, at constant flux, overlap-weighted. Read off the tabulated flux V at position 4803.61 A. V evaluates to 50.66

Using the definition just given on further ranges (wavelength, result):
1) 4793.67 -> 50.73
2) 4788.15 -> 49.68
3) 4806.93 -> 50.28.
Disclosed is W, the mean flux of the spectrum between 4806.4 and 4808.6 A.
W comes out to 49.8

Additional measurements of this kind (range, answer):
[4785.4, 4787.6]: 48.6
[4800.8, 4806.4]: 51.5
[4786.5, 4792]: 49.6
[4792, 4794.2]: 51.4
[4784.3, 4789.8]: 49.6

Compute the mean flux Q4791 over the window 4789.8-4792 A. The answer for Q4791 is 50.4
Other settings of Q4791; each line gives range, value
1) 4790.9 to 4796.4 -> 50.2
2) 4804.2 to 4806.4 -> 51.2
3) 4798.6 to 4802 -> 51.5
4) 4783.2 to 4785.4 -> 51.1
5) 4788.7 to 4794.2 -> 50.6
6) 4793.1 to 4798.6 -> 49.1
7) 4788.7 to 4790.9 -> 49.7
